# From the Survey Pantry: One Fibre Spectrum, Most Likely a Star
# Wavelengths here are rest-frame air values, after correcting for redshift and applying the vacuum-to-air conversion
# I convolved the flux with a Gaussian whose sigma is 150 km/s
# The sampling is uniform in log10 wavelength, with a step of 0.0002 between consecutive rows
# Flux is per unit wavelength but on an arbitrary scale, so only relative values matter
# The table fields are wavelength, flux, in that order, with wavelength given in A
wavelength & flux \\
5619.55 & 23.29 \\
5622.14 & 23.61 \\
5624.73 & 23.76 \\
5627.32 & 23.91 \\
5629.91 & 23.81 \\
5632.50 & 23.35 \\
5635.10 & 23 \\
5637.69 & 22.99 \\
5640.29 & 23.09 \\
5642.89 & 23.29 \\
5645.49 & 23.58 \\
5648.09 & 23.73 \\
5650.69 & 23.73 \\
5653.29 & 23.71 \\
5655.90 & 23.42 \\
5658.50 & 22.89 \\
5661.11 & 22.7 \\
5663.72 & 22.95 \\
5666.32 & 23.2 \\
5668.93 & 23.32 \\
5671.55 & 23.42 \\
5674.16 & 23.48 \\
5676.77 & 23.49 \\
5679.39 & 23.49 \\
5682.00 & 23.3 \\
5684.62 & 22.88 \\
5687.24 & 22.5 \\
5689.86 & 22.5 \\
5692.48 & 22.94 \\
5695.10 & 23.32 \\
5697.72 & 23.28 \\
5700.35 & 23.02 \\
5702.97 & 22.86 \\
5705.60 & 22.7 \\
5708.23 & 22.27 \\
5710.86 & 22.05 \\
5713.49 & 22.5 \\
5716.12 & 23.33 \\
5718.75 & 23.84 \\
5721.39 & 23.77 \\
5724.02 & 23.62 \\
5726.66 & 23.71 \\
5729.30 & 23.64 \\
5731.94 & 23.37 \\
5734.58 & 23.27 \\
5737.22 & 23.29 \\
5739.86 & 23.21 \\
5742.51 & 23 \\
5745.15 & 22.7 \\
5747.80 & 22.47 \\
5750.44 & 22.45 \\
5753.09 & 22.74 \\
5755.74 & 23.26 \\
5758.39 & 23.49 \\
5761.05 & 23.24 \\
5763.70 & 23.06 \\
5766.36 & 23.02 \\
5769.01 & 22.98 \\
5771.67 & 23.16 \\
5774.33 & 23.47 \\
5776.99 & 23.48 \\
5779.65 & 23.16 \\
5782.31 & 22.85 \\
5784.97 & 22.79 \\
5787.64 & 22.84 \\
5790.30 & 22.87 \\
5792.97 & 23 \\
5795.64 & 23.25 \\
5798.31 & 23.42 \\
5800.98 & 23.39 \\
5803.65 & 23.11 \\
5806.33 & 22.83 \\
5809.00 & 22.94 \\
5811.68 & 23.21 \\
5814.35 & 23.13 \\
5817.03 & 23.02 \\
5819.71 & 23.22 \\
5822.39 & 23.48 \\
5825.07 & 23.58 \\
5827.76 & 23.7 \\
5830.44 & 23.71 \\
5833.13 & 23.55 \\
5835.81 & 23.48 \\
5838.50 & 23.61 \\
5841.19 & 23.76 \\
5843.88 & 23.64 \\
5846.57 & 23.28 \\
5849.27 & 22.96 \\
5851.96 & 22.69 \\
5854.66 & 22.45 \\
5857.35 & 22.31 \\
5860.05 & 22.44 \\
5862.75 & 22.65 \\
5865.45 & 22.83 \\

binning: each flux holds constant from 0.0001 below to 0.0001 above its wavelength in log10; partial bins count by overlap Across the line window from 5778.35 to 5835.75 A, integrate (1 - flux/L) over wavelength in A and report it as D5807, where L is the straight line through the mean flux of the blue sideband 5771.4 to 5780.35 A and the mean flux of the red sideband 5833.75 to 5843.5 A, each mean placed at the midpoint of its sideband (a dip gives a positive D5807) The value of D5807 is 0.7 A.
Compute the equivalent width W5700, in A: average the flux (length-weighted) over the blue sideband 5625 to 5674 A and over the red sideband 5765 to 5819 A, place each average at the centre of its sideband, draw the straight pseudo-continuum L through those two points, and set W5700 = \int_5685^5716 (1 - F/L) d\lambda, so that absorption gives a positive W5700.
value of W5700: 0.7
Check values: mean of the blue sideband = 23.4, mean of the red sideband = 23.1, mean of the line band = 22.8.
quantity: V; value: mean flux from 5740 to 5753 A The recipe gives 22.7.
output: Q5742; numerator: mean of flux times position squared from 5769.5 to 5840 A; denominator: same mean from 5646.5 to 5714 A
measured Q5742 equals 1.1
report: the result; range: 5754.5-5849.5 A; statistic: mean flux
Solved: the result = 23.3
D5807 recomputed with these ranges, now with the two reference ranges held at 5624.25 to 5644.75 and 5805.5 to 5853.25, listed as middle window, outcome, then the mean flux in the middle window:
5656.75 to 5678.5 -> 0.2 A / 23.2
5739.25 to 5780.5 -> 0.5 A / 23.1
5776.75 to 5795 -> 0.3 A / 23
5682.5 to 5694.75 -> 0.3 A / 22.8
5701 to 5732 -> 0.3 A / 23.1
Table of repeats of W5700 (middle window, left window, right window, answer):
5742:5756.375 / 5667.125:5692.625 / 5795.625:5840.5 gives 0.3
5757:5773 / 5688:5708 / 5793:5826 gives -0.1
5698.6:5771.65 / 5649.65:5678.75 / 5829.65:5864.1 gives 0.5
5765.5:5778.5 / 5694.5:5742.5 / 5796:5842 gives 0.0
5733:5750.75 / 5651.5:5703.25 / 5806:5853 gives 0.2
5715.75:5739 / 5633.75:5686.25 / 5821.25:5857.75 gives -0.2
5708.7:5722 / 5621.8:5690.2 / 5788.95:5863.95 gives 0.1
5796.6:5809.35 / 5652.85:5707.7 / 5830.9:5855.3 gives 0.1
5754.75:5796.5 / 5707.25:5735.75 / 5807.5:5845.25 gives 0.4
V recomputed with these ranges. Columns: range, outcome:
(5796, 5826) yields 23.2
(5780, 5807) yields 23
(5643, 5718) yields 23.1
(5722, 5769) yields 23.2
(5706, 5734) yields 23.2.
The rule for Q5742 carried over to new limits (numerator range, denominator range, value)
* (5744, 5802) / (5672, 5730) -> 1.02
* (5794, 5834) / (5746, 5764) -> 1.04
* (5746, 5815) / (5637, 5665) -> 1.04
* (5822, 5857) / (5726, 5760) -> 1.04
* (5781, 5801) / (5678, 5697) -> 1.04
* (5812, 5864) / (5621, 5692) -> 1.06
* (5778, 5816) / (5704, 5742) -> 1.02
